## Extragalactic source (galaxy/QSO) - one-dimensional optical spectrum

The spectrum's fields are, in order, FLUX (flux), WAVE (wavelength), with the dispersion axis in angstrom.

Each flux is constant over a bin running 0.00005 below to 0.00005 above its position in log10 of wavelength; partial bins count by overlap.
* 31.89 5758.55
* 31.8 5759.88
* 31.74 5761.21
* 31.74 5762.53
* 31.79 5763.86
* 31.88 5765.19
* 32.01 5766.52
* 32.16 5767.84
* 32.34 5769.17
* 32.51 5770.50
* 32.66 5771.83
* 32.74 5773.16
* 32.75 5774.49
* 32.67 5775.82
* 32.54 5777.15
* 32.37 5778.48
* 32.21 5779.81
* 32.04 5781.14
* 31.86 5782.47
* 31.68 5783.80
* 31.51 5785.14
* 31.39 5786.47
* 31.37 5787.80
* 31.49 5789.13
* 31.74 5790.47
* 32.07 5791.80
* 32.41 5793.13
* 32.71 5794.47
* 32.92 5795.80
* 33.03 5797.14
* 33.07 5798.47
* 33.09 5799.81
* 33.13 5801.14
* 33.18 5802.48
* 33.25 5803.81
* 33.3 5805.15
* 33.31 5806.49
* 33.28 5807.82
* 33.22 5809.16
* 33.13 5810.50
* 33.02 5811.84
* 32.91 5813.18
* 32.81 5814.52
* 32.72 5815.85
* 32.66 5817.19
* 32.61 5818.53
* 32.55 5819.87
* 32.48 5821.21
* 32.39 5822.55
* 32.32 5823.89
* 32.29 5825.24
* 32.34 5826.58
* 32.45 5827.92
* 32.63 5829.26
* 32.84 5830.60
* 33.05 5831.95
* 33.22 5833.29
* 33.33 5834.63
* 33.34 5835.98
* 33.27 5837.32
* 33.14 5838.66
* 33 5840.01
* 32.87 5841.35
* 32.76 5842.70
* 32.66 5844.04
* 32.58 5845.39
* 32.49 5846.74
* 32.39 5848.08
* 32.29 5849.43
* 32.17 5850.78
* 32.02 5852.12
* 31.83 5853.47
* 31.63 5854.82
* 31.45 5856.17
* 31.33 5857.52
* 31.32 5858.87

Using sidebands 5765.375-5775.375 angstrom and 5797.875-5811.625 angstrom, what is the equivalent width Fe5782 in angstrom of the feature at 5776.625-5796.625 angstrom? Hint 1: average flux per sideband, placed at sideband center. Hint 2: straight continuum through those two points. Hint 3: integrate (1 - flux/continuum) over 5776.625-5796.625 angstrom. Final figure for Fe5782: 0.5 angstrom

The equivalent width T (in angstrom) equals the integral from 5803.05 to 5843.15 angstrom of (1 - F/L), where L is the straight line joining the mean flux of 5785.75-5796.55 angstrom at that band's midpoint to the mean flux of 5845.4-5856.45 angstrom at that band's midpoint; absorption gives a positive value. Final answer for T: -1.04 angstrom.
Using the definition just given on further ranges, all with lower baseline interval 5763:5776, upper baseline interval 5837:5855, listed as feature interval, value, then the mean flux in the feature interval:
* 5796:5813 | -0.39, 33.1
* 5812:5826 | -0.06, 32.6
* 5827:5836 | -0.13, 32.9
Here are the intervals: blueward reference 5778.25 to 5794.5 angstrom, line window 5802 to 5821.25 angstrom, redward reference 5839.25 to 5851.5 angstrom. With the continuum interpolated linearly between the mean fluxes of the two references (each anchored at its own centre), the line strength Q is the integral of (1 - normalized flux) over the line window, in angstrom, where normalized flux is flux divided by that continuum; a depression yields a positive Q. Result -0.5 angstrom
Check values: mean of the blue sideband 31.9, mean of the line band 33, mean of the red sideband 32.6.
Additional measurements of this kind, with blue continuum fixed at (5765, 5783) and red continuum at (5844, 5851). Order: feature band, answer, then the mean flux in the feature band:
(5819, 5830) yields 0.0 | 32.4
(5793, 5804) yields -0.2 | 33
